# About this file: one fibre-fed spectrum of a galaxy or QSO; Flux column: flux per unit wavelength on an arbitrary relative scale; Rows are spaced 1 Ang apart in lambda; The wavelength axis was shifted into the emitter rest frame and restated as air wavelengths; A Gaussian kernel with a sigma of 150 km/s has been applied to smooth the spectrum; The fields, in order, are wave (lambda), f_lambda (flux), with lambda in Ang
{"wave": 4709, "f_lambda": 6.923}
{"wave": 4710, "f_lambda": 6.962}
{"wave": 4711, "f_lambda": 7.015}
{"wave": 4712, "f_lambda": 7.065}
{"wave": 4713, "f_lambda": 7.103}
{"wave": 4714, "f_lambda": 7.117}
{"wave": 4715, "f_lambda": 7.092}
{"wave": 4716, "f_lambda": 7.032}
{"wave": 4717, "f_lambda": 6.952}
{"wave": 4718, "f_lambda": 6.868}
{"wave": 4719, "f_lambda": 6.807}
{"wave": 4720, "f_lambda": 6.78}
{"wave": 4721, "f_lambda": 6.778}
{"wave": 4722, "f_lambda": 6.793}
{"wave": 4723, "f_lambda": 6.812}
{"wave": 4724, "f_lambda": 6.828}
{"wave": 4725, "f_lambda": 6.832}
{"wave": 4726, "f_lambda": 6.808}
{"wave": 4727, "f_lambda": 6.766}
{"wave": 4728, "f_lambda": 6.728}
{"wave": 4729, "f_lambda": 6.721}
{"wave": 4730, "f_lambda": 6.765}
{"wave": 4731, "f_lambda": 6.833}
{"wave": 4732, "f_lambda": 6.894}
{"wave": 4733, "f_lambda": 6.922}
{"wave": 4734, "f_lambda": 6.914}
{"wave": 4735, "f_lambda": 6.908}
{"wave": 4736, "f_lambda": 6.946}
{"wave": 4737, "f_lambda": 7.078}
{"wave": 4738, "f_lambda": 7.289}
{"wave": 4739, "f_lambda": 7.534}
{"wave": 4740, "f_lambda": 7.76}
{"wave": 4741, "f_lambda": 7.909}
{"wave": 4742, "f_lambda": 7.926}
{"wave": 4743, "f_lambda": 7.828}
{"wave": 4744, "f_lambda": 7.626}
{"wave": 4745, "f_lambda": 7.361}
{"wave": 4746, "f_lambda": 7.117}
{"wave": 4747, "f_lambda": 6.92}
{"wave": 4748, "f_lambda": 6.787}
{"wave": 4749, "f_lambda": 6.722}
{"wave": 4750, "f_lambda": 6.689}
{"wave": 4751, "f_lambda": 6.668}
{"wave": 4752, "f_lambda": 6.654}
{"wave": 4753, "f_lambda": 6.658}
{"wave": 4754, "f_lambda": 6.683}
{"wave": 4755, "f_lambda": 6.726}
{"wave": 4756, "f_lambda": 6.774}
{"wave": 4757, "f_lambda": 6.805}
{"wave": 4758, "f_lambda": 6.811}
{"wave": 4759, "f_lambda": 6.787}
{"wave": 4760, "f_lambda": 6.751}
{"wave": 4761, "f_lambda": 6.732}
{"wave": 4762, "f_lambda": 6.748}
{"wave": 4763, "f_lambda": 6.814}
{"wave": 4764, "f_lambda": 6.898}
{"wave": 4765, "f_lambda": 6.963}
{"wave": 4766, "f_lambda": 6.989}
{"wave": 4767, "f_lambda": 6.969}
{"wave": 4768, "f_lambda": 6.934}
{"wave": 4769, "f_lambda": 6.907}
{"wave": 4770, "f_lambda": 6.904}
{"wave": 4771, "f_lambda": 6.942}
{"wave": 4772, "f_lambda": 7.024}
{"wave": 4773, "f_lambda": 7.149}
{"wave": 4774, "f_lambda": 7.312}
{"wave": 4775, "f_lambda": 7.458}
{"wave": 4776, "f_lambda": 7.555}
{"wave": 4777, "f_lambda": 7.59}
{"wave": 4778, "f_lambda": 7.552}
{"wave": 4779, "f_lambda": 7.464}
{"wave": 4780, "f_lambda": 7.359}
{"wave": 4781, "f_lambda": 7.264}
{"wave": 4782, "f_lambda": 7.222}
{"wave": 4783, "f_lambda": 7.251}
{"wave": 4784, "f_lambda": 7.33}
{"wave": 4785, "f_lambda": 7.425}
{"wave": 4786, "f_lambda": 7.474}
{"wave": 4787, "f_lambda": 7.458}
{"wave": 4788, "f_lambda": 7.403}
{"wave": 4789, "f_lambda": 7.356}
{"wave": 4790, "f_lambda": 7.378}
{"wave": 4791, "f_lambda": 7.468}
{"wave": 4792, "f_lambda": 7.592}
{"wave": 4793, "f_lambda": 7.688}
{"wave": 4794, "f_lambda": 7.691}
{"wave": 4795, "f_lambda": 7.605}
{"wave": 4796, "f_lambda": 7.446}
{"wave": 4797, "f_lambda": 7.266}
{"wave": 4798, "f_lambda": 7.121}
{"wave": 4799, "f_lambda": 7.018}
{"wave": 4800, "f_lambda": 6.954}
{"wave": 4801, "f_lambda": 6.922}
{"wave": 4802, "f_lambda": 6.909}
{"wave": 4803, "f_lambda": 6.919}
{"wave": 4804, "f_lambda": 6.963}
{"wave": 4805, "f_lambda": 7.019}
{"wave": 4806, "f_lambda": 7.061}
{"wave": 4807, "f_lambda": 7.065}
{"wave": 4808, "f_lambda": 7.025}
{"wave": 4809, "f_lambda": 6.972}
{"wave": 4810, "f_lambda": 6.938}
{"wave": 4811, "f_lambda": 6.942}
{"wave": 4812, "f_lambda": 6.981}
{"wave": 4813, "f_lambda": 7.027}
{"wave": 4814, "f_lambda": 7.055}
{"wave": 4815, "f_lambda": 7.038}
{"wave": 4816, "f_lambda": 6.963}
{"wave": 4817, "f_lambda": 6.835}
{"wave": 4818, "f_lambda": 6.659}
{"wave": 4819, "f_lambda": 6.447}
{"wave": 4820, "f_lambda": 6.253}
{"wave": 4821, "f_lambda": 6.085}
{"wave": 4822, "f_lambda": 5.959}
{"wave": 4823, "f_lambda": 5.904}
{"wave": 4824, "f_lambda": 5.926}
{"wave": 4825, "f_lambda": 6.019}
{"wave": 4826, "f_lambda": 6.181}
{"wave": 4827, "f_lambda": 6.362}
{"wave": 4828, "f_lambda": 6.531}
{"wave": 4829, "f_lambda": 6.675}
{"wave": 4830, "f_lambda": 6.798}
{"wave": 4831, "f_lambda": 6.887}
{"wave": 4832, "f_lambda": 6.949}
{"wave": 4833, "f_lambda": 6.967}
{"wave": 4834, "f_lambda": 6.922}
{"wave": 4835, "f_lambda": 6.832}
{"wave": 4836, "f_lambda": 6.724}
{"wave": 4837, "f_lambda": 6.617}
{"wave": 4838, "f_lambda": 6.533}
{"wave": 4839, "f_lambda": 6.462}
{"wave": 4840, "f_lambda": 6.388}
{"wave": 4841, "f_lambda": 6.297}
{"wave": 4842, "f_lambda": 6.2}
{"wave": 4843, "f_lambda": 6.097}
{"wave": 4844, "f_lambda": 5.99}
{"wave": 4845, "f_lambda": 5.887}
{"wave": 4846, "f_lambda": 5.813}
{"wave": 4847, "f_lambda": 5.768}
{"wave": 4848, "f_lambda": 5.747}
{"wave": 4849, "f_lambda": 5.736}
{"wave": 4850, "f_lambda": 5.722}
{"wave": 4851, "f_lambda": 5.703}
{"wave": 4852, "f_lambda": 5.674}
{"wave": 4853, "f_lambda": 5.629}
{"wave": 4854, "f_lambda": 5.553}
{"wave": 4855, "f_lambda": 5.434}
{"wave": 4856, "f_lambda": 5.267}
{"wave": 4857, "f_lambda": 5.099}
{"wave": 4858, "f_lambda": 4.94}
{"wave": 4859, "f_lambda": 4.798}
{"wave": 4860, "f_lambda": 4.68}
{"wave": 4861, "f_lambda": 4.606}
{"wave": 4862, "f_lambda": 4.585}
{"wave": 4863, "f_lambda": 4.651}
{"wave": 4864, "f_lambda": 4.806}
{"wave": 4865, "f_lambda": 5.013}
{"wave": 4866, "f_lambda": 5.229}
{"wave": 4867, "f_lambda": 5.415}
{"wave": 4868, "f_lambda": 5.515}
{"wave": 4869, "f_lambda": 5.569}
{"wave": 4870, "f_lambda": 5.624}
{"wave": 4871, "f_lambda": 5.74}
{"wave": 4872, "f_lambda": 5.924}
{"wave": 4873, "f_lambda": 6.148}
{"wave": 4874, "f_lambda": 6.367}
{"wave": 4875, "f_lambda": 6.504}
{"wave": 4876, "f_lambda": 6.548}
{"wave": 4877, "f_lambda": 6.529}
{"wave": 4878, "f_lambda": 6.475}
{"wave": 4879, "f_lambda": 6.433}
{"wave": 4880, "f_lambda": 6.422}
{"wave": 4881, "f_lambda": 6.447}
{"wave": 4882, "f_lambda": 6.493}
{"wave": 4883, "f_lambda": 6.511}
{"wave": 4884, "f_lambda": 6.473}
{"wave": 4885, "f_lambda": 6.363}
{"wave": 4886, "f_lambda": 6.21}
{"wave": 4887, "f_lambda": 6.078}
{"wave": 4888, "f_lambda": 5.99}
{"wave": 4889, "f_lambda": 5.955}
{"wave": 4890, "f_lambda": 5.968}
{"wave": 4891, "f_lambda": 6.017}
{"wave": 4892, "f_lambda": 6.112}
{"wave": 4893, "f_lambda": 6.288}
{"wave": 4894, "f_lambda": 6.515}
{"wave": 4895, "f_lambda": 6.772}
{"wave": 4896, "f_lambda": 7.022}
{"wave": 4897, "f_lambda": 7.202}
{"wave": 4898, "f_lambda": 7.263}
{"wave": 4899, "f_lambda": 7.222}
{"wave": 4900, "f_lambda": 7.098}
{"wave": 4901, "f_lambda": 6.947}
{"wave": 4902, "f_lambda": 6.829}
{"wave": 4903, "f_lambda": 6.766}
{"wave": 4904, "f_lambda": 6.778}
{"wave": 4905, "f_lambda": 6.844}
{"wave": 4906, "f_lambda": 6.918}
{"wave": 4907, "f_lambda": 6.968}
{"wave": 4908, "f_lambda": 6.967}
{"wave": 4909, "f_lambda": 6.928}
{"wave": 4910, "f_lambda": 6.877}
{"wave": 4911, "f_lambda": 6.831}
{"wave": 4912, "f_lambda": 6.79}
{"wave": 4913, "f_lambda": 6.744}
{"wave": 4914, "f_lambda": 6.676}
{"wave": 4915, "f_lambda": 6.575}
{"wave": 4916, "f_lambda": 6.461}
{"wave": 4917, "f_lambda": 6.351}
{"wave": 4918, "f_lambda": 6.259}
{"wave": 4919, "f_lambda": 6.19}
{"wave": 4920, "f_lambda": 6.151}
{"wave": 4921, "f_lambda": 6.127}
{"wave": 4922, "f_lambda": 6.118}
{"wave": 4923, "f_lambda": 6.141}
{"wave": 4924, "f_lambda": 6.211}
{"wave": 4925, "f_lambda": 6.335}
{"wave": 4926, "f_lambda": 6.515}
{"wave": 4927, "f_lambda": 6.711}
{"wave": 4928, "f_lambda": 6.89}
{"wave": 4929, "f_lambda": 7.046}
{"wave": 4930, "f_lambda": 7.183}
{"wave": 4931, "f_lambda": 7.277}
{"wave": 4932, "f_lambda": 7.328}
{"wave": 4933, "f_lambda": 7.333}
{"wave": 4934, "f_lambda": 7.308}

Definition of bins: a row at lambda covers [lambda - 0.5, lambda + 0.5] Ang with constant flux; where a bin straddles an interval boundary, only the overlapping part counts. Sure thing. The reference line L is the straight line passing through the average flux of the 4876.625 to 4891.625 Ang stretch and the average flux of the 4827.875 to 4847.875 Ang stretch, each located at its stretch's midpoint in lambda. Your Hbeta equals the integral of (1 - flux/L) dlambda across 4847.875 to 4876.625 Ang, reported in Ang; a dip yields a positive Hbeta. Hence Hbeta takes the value 4.1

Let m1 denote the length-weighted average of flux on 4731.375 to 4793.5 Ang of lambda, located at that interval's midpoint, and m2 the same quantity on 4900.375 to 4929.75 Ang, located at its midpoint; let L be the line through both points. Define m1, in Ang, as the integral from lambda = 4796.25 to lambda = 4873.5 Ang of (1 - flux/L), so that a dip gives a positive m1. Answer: 7.91 Ang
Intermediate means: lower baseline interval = 7.14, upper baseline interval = 6.63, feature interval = 6.2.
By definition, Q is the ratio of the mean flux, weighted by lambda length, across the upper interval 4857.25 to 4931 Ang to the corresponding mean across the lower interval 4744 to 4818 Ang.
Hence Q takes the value 0.89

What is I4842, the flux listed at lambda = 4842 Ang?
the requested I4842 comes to 6.2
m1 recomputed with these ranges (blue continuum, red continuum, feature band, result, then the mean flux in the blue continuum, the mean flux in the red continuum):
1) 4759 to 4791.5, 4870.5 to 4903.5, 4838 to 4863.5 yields 4.3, 7.18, 6.47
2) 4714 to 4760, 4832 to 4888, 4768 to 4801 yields -3.8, 6.97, 5.9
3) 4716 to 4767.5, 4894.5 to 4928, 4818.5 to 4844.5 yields 1.5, 6.95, 6.69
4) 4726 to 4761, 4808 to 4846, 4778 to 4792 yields -1.3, 7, 6.55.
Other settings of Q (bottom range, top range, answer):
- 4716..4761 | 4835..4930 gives 0.89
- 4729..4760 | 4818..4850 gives 0.90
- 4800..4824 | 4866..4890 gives 0.91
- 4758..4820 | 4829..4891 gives 0.84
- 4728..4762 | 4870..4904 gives 0.92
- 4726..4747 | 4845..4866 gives 0.74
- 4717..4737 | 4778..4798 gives 1.09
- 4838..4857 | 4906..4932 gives 1.13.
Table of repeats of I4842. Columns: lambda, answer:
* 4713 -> 7.103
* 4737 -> 7.078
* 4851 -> 5.703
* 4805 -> 7.019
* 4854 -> 5.553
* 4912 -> 6.79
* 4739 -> 7.534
